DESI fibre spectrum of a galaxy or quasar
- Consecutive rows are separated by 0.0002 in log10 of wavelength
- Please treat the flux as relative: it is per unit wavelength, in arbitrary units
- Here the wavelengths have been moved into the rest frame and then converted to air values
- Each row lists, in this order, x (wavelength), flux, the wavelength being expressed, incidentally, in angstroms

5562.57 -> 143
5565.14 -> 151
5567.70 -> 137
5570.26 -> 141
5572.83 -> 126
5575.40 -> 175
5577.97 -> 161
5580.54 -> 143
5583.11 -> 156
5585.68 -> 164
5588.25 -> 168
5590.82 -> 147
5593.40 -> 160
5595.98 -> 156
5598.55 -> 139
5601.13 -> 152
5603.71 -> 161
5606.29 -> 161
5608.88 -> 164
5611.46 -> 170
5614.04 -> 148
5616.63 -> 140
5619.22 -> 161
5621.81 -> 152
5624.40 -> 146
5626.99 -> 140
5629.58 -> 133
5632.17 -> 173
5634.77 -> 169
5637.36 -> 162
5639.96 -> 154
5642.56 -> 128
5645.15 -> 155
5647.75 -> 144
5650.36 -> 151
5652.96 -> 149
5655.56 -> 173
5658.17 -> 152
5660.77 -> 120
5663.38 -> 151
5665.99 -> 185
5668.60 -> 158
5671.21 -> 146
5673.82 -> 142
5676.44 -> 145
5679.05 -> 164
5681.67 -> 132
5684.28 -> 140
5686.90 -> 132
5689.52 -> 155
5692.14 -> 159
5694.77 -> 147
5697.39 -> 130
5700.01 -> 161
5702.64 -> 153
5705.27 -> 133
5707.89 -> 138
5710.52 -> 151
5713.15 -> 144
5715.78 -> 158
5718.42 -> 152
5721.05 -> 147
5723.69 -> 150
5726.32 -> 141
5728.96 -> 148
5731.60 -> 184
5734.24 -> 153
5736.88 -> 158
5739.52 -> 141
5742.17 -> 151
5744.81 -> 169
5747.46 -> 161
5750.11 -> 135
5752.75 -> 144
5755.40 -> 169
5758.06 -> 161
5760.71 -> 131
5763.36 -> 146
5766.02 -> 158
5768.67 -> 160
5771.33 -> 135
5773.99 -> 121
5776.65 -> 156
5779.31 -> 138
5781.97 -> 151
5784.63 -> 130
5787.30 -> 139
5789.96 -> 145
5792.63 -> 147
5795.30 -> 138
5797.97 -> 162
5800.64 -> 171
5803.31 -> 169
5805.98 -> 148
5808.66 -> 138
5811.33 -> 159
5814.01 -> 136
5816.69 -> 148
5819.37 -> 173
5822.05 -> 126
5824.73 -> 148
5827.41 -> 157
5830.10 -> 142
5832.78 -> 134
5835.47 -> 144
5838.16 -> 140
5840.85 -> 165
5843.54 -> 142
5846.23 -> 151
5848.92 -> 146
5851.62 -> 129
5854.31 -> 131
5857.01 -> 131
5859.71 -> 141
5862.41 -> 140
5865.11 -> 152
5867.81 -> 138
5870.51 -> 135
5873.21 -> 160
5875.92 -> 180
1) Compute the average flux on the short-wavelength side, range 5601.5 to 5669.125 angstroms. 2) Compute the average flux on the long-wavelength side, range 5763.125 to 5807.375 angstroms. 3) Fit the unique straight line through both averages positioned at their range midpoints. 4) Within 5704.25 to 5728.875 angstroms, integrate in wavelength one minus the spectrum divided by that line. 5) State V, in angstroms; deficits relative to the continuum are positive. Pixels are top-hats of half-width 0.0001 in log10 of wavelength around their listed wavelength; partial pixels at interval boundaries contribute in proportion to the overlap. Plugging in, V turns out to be 0.71 angstroms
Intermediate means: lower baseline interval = 154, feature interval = 146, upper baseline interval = 148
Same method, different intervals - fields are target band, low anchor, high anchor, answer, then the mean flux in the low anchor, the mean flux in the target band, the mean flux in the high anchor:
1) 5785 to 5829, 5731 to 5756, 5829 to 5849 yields -0.28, 155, 150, 146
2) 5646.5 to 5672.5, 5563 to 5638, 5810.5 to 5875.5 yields -0.27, 153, 153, 145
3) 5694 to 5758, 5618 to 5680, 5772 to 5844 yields -0.61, 152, 151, 147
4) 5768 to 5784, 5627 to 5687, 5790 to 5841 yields 0.78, 151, 142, 149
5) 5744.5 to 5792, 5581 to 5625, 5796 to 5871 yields 0.72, 155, 147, 146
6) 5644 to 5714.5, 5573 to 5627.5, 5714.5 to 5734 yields 2.73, 155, 148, 154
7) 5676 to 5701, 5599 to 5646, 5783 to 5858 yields 0.78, 154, 146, 146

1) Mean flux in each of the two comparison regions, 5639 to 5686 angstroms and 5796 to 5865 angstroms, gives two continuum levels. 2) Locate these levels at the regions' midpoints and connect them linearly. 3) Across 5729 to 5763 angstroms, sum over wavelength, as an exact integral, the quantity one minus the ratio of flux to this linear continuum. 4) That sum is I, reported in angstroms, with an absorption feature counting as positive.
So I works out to -1.43 angstroms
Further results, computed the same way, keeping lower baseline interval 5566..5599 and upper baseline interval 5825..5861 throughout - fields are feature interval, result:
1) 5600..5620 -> -0.8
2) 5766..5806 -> -0.8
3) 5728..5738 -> -1.0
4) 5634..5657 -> -0.6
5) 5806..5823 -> -0.4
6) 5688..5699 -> 0.0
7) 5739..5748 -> -0.6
